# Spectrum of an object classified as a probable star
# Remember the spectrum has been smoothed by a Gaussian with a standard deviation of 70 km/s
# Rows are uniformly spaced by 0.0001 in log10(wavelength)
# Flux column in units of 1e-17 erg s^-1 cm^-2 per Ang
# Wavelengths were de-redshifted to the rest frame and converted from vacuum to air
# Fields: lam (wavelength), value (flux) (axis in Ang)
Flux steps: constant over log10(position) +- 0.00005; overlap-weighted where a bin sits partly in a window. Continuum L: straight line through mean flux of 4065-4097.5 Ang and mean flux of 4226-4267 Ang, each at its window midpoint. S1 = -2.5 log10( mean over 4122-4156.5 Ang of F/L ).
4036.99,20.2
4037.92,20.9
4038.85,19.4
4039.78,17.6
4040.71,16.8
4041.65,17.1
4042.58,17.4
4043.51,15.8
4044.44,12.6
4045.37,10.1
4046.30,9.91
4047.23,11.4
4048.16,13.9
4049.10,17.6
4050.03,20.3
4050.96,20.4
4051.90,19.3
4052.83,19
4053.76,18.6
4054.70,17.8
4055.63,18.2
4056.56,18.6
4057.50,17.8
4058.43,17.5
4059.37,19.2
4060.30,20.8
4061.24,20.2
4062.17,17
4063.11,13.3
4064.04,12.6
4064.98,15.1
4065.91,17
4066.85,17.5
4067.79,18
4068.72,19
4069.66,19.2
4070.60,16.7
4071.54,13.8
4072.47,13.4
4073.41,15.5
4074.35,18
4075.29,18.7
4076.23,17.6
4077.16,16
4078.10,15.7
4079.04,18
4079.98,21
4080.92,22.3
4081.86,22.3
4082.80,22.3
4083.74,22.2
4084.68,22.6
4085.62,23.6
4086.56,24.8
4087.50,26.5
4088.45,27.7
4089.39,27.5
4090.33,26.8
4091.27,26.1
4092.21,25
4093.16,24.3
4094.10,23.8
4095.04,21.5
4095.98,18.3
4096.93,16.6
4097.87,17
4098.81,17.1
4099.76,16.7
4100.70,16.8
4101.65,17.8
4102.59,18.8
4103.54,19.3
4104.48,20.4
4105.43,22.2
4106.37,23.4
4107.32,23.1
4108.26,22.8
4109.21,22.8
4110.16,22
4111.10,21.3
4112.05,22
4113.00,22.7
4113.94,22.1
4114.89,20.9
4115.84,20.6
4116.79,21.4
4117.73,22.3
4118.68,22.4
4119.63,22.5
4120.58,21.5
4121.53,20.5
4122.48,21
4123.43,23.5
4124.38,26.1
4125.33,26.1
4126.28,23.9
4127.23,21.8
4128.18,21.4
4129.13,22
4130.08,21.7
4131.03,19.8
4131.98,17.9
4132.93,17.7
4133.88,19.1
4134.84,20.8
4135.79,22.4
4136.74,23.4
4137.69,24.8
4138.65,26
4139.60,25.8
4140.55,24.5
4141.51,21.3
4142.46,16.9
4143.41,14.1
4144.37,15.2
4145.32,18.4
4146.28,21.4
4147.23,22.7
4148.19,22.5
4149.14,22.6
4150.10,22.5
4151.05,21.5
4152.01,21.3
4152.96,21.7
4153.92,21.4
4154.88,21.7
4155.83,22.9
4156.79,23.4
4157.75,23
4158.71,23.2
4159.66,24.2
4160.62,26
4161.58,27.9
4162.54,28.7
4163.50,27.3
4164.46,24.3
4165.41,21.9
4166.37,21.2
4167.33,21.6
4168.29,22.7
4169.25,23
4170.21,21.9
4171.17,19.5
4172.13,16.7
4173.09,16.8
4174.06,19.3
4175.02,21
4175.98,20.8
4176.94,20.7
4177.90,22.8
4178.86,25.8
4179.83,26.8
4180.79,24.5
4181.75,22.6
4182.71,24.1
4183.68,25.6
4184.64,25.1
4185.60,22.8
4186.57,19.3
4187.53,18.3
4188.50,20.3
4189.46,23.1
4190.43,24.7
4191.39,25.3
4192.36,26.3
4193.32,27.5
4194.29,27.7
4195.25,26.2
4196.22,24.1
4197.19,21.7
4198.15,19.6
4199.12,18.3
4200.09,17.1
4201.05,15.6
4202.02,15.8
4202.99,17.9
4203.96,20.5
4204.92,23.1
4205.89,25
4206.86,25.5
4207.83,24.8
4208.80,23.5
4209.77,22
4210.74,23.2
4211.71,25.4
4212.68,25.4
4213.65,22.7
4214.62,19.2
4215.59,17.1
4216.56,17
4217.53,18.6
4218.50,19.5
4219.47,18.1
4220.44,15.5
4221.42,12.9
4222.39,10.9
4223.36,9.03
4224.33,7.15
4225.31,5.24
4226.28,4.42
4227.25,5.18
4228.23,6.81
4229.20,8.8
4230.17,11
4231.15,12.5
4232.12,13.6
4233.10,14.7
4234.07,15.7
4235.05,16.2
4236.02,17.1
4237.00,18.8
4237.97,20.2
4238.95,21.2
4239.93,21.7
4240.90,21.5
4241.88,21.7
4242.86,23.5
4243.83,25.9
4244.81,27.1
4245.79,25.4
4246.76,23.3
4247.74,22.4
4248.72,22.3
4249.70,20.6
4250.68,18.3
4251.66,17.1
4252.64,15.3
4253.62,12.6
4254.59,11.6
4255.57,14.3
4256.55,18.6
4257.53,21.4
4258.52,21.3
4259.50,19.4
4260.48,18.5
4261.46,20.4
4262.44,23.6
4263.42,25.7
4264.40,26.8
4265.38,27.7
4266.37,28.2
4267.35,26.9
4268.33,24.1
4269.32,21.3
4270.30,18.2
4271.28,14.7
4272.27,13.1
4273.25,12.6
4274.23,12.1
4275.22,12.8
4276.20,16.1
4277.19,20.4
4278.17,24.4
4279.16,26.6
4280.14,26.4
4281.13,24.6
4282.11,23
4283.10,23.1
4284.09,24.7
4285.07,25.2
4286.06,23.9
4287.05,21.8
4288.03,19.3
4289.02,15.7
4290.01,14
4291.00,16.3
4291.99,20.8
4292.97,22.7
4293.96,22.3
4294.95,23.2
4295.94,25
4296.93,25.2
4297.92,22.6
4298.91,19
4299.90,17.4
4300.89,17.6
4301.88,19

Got -0.09 mag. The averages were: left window 20.5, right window 18.7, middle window 21.6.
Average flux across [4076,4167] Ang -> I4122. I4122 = 21.9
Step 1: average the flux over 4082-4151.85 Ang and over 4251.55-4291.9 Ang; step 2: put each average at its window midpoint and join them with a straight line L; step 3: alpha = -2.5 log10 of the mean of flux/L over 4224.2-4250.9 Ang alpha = 0.20 mag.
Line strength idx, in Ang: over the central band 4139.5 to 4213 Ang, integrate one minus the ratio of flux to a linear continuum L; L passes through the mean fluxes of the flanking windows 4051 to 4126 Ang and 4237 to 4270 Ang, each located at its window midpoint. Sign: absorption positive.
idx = -5.0 Ang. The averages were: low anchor 20.3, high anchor 21.5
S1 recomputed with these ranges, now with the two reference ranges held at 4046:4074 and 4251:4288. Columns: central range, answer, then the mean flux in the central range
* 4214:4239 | 0.40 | 13.6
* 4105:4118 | -0.23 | 22.1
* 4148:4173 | -0.22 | 22.8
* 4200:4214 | -0.13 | 22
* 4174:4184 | -0.22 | 23.2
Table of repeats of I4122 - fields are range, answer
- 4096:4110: 19.6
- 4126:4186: 22.2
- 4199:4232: 16.5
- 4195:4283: 19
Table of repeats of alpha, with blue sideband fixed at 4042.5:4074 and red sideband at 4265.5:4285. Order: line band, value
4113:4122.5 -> -0.21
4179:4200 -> -0.22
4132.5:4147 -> -0.15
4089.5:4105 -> -0.18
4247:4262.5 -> 0.11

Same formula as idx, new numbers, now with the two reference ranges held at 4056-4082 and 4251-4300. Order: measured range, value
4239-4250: -1.7 Ang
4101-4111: -1.7 Ang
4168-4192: -3.8 Ang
